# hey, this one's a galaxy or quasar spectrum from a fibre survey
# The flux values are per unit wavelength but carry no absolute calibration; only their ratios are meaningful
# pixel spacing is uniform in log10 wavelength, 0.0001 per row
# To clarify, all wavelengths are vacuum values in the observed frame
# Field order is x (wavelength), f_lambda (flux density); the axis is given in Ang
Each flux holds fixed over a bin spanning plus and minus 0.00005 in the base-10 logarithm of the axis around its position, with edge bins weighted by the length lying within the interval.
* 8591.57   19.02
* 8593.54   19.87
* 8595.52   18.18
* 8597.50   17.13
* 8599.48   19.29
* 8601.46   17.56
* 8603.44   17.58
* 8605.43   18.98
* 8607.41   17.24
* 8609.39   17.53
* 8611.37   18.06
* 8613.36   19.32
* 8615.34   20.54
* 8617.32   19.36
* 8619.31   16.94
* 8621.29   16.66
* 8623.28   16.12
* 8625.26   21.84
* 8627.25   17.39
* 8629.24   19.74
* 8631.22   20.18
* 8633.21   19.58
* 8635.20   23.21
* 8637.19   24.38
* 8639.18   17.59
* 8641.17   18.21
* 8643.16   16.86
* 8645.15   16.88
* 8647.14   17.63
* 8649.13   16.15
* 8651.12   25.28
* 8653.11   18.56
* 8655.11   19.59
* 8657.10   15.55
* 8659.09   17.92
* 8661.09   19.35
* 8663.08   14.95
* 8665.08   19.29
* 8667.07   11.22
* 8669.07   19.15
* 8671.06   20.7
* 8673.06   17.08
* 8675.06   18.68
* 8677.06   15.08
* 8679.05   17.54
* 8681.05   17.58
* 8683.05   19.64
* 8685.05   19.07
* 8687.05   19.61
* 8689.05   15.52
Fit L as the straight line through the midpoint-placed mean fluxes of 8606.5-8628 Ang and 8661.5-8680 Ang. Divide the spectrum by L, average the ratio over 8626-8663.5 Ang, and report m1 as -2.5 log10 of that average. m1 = -0.07 mag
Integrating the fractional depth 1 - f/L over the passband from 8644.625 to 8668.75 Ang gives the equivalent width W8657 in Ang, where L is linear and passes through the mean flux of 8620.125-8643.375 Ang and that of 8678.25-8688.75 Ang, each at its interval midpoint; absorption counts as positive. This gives 1.5 Ang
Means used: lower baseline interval 19.4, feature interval 17.8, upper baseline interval 18.5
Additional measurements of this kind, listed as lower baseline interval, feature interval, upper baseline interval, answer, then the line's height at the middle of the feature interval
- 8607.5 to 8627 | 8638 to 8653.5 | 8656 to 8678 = -0.7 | 17.7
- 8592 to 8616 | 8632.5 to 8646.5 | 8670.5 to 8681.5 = -1.1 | 18.1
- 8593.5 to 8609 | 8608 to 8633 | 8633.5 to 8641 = 1.3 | 19.7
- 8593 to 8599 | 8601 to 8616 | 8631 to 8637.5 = 0.9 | 19.5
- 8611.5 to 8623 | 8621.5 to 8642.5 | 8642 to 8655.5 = -1.3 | 18.5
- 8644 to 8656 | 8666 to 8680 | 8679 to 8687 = 1.3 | 18.8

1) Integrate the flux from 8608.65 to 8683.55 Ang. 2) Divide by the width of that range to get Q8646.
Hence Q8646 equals 18.5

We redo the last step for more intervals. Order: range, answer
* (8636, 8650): 18.3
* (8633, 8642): 20.7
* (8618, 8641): 19.4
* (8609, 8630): 18.5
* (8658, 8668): 16.6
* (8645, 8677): 17.9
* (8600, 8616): 18.3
